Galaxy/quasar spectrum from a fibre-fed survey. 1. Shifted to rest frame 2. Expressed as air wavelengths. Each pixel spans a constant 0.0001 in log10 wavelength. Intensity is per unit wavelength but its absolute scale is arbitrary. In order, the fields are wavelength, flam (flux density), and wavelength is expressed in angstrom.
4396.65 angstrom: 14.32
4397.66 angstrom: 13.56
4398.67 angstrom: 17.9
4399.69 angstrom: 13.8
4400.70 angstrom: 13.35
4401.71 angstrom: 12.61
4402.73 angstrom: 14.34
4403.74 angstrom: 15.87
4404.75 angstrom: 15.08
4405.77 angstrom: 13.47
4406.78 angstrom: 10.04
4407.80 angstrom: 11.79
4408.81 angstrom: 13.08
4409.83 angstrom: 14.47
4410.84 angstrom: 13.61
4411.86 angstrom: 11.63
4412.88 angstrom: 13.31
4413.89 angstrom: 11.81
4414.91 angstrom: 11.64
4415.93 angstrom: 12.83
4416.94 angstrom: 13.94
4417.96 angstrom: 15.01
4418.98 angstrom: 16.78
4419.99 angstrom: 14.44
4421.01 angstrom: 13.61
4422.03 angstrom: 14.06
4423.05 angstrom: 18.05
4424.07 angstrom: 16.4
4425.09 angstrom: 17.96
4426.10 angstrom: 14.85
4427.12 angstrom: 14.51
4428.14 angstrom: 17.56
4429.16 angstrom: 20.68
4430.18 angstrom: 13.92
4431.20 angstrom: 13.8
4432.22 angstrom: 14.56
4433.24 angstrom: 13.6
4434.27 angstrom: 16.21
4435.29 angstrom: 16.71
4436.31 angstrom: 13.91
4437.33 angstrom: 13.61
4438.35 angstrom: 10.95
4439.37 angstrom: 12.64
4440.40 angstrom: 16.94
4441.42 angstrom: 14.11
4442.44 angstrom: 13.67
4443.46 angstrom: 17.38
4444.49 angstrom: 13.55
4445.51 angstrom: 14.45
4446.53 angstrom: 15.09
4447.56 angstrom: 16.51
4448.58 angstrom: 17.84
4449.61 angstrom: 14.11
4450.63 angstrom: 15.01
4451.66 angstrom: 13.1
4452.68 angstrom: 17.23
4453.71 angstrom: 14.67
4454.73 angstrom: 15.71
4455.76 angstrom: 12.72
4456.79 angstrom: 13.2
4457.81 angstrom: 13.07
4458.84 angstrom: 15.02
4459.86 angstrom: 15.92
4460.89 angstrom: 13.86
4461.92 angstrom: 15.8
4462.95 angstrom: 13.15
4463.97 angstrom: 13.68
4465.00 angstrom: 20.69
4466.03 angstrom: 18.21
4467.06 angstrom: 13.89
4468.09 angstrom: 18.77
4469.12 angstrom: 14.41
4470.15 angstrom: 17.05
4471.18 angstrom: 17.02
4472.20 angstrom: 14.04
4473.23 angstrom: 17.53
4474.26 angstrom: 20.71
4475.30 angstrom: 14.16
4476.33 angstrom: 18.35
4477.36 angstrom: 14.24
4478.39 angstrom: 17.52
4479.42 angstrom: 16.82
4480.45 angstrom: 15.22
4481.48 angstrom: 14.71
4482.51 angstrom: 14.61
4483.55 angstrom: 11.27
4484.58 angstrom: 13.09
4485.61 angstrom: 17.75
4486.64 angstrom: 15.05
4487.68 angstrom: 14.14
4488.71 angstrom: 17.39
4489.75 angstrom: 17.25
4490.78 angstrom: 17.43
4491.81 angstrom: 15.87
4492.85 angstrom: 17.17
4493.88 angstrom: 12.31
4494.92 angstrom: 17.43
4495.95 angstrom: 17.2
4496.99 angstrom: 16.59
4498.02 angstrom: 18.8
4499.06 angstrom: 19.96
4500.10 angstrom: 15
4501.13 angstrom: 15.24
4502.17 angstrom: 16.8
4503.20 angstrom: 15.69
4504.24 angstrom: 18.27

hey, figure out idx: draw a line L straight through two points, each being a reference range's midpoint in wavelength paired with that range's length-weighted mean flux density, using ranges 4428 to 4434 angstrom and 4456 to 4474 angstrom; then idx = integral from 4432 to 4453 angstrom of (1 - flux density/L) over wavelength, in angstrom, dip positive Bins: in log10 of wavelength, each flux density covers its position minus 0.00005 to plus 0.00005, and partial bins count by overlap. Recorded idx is 1.07 angstrom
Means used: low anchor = 15.6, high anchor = 15.6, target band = 14.8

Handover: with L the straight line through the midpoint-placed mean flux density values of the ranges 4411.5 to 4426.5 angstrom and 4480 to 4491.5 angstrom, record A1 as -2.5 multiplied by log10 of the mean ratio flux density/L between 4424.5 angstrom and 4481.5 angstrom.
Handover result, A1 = -0.04 mag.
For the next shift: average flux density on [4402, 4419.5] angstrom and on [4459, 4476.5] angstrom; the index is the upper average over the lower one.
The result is 1.2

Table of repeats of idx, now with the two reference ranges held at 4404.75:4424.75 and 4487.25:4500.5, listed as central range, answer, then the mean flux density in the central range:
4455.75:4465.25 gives 0.5 angstrom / 14.7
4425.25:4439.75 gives -0.5 angstrom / 14.9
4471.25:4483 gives -0.1 angstrom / 16.2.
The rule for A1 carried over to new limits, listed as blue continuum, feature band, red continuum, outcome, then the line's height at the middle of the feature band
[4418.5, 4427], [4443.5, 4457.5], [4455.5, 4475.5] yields 0.06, 15.7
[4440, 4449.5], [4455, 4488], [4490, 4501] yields 0.04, 16.1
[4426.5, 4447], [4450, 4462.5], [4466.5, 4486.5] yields 0.06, 15.4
